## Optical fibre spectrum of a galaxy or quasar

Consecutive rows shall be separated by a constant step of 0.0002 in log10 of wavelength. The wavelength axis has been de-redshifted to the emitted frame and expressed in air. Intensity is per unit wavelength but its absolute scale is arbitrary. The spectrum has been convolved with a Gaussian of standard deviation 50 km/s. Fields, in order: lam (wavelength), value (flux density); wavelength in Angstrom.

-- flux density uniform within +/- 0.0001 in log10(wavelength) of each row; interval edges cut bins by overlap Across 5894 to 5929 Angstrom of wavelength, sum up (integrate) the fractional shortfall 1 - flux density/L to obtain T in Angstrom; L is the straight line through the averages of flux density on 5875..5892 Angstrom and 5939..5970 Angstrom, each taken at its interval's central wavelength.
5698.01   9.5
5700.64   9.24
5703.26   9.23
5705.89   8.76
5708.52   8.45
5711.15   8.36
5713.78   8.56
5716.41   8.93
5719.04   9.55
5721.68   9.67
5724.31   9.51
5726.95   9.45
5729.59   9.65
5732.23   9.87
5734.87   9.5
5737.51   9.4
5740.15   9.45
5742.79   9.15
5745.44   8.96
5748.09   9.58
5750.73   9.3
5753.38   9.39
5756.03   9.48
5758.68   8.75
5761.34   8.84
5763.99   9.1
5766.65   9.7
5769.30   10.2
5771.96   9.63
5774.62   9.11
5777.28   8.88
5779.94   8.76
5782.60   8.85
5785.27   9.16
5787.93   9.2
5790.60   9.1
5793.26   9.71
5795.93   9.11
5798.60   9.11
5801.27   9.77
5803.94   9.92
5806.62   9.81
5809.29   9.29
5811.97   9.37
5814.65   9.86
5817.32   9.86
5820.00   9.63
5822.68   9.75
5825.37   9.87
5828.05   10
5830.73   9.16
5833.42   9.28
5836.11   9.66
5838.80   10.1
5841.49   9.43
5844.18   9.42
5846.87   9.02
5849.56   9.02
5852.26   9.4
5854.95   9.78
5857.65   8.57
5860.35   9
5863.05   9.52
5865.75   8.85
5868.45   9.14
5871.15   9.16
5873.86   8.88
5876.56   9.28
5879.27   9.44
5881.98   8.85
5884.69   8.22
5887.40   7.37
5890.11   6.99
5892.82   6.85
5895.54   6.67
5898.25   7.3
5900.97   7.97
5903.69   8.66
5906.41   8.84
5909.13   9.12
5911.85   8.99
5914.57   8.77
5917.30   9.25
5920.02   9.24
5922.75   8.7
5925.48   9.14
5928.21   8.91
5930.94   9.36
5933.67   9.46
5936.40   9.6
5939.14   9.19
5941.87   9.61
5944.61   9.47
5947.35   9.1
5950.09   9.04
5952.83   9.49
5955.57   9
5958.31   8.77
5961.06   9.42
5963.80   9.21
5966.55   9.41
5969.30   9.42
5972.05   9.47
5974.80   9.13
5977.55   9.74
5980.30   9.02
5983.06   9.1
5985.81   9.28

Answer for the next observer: 0.5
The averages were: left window 8.32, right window 9.26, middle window 8.57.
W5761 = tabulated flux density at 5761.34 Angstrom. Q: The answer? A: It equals 8.84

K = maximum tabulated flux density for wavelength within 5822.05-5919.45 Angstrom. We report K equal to 10.1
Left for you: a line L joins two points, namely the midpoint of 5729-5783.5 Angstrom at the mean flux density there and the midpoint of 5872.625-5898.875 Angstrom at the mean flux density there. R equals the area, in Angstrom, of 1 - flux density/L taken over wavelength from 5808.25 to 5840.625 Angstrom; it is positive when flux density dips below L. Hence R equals -3.9 Angstrom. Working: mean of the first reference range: 9.31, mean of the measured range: 9.65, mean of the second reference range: 8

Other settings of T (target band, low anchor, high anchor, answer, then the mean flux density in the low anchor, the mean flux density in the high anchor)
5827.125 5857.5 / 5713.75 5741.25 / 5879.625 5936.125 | -2.08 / 9.45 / 8.48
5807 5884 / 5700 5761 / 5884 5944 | -4.87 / 9.22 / 8.57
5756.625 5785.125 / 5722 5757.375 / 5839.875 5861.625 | 0.59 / 9.45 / 9.22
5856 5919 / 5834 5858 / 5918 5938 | 5.33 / 9.41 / 9.2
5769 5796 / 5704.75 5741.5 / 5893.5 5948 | -0.31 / 9.23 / 8.84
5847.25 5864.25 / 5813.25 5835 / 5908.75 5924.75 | 0.44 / 9.67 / 9.01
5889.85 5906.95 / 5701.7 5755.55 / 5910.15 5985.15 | 3.03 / 9.24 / 9.22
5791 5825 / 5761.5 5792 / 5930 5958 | -1.27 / 9.23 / 9.31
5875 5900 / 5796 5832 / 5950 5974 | 4.11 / 9.63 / 9.26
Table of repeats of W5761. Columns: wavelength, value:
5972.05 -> 9.47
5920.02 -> 9.24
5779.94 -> 8.76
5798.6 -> 9.11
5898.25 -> 7.3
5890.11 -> 6.99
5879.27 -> 9.44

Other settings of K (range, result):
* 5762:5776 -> 10.2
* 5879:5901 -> 9.44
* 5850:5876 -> 9.78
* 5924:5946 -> 9.61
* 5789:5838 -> 10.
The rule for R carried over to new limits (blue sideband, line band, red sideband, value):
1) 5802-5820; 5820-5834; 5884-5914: -0.4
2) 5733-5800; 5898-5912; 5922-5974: 1.1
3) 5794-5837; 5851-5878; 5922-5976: 0.9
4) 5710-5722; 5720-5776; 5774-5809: -1.9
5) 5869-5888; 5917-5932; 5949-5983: -0.1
